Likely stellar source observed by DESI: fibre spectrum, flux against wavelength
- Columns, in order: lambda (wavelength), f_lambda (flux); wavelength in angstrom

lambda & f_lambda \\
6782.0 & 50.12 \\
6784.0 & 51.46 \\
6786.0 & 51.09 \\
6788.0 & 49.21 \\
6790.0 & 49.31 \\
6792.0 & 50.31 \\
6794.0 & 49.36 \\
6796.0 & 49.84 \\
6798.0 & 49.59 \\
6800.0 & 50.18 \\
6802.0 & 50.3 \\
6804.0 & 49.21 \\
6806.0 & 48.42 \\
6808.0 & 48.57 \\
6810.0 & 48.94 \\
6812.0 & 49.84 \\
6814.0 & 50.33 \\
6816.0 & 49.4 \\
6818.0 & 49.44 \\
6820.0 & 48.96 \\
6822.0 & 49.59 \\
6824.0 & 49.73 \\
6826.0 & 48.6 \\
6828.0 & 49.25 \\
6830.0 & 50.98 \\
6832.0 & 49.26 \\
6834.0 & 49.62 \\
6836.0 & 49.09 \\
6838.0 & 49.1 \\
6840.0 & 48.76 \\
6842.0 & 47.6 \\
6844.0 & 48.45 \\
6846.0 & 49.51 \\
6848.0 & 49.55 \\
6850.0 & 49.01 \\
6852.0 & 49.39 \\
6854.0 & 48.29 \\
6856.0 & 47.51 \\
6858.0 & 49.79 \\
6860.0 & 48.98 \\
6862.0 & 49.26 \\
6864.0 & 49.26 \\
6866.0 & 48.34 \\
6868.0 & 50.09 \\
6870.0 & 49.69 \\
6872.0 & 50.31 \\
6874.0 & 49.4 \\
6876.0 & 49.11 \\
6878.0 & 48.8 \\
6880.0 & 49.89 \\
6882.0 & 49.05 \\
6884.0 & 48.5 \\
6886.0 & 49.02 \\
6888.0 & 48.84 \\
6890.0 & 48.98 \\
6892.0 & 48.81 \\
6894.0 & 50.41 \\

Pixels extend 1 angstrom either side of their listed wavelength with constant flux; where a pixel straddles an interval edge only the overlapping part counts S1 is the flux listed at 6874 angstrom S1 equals 49.4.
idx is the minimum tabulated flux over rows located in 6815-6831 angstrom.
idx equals 48.6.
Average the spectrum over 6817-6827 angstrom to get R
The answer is 49.3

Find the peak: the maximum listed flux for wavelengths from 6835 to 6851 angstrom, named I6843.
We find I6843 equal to 49.55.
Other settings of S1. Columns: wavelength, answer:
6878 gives 48.8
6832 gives 49.26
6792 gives 50.31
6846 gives 49.51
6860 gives 48.98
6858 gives 49.79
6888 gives 48.84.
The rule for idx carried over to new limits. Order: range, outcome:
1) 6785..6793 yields 49.21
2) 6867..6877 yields 49.11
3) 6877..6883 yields 48.8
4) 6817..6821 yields 48.96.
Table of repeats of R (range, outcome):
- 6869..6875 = 49.8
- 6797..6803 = 50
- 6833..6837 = 49.4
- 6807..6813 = 49.1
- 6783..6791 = 50.3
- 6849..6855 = 48.9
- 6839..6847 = 48.6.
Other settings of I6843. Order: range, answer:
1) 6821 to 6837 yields 50.98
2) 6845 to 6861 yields 49.79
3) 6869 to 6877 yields 50.31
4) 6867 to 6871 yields 50.09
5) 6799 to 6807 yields 50.3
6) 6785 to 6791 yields 51.09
